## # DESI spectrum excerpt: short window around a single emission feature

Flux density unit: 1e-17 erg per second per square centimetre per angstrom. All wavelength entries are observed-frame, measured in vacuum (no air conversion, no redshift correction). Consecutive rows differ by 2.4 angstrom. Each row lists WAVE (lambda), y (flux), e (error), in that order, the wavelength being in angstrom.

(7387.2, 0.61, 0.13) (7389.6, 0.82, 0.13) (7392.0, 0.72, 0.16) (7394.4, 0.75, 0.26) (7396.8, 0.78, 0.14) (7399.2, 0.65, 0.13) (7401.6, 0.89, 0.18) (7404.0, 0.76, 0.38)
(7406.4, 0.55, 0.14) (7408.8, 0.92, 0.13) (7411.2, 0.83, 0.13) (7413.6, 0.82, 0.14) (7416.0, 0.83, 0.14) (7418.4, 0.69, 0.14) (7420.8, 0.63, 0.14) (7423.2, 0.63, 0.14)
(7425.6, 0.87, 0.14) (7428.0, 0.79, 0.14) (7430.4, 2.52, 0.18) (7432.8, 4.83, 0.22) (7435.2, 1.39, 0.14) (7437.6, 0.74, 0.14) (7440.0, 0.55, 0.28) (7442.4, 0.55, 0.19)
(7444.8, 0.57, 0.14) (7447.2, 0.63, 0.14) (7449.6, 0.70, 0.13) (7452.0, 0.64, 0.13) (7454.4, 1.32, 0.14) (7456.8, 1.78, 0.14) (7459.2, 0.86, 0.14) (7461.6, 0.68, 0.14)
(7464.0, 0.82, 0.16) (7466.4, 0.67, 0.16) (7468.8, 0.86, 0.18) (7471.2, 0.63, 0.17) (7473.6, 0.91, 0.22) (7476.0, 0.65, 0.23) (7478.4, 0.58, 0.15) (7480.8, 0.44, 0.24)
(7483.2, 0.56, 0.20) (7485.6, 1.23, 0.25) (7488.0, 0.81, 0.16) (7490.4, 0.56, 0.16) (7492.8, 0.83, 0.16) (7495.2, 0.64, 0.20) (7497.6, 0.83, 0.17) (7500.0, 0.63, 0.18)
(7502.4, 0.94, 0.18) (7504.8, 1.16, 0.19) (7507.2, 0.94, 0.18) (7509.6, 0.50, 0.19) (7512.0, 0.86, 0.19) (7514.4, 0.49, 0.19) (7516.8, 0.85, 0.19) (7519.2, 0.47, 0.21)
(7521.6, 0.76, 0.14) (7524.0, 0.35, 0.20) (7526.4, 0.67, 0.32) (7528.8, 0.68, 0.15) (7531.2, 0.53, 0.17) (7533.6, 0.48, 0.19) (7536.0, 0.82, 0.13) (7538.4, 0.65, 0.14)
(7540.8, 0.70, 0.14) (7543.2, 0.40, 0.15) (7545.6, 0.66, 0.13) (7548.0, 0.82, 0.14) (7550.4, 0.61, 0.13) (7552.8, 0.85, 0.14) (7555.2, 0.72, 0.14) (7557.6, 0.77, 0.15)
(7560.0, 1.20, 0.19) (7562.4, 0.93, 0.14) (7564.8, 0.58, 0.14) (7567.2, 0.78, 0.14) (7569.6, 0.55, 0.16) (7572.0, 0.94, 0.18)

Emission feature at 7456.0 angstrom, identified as [N II]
